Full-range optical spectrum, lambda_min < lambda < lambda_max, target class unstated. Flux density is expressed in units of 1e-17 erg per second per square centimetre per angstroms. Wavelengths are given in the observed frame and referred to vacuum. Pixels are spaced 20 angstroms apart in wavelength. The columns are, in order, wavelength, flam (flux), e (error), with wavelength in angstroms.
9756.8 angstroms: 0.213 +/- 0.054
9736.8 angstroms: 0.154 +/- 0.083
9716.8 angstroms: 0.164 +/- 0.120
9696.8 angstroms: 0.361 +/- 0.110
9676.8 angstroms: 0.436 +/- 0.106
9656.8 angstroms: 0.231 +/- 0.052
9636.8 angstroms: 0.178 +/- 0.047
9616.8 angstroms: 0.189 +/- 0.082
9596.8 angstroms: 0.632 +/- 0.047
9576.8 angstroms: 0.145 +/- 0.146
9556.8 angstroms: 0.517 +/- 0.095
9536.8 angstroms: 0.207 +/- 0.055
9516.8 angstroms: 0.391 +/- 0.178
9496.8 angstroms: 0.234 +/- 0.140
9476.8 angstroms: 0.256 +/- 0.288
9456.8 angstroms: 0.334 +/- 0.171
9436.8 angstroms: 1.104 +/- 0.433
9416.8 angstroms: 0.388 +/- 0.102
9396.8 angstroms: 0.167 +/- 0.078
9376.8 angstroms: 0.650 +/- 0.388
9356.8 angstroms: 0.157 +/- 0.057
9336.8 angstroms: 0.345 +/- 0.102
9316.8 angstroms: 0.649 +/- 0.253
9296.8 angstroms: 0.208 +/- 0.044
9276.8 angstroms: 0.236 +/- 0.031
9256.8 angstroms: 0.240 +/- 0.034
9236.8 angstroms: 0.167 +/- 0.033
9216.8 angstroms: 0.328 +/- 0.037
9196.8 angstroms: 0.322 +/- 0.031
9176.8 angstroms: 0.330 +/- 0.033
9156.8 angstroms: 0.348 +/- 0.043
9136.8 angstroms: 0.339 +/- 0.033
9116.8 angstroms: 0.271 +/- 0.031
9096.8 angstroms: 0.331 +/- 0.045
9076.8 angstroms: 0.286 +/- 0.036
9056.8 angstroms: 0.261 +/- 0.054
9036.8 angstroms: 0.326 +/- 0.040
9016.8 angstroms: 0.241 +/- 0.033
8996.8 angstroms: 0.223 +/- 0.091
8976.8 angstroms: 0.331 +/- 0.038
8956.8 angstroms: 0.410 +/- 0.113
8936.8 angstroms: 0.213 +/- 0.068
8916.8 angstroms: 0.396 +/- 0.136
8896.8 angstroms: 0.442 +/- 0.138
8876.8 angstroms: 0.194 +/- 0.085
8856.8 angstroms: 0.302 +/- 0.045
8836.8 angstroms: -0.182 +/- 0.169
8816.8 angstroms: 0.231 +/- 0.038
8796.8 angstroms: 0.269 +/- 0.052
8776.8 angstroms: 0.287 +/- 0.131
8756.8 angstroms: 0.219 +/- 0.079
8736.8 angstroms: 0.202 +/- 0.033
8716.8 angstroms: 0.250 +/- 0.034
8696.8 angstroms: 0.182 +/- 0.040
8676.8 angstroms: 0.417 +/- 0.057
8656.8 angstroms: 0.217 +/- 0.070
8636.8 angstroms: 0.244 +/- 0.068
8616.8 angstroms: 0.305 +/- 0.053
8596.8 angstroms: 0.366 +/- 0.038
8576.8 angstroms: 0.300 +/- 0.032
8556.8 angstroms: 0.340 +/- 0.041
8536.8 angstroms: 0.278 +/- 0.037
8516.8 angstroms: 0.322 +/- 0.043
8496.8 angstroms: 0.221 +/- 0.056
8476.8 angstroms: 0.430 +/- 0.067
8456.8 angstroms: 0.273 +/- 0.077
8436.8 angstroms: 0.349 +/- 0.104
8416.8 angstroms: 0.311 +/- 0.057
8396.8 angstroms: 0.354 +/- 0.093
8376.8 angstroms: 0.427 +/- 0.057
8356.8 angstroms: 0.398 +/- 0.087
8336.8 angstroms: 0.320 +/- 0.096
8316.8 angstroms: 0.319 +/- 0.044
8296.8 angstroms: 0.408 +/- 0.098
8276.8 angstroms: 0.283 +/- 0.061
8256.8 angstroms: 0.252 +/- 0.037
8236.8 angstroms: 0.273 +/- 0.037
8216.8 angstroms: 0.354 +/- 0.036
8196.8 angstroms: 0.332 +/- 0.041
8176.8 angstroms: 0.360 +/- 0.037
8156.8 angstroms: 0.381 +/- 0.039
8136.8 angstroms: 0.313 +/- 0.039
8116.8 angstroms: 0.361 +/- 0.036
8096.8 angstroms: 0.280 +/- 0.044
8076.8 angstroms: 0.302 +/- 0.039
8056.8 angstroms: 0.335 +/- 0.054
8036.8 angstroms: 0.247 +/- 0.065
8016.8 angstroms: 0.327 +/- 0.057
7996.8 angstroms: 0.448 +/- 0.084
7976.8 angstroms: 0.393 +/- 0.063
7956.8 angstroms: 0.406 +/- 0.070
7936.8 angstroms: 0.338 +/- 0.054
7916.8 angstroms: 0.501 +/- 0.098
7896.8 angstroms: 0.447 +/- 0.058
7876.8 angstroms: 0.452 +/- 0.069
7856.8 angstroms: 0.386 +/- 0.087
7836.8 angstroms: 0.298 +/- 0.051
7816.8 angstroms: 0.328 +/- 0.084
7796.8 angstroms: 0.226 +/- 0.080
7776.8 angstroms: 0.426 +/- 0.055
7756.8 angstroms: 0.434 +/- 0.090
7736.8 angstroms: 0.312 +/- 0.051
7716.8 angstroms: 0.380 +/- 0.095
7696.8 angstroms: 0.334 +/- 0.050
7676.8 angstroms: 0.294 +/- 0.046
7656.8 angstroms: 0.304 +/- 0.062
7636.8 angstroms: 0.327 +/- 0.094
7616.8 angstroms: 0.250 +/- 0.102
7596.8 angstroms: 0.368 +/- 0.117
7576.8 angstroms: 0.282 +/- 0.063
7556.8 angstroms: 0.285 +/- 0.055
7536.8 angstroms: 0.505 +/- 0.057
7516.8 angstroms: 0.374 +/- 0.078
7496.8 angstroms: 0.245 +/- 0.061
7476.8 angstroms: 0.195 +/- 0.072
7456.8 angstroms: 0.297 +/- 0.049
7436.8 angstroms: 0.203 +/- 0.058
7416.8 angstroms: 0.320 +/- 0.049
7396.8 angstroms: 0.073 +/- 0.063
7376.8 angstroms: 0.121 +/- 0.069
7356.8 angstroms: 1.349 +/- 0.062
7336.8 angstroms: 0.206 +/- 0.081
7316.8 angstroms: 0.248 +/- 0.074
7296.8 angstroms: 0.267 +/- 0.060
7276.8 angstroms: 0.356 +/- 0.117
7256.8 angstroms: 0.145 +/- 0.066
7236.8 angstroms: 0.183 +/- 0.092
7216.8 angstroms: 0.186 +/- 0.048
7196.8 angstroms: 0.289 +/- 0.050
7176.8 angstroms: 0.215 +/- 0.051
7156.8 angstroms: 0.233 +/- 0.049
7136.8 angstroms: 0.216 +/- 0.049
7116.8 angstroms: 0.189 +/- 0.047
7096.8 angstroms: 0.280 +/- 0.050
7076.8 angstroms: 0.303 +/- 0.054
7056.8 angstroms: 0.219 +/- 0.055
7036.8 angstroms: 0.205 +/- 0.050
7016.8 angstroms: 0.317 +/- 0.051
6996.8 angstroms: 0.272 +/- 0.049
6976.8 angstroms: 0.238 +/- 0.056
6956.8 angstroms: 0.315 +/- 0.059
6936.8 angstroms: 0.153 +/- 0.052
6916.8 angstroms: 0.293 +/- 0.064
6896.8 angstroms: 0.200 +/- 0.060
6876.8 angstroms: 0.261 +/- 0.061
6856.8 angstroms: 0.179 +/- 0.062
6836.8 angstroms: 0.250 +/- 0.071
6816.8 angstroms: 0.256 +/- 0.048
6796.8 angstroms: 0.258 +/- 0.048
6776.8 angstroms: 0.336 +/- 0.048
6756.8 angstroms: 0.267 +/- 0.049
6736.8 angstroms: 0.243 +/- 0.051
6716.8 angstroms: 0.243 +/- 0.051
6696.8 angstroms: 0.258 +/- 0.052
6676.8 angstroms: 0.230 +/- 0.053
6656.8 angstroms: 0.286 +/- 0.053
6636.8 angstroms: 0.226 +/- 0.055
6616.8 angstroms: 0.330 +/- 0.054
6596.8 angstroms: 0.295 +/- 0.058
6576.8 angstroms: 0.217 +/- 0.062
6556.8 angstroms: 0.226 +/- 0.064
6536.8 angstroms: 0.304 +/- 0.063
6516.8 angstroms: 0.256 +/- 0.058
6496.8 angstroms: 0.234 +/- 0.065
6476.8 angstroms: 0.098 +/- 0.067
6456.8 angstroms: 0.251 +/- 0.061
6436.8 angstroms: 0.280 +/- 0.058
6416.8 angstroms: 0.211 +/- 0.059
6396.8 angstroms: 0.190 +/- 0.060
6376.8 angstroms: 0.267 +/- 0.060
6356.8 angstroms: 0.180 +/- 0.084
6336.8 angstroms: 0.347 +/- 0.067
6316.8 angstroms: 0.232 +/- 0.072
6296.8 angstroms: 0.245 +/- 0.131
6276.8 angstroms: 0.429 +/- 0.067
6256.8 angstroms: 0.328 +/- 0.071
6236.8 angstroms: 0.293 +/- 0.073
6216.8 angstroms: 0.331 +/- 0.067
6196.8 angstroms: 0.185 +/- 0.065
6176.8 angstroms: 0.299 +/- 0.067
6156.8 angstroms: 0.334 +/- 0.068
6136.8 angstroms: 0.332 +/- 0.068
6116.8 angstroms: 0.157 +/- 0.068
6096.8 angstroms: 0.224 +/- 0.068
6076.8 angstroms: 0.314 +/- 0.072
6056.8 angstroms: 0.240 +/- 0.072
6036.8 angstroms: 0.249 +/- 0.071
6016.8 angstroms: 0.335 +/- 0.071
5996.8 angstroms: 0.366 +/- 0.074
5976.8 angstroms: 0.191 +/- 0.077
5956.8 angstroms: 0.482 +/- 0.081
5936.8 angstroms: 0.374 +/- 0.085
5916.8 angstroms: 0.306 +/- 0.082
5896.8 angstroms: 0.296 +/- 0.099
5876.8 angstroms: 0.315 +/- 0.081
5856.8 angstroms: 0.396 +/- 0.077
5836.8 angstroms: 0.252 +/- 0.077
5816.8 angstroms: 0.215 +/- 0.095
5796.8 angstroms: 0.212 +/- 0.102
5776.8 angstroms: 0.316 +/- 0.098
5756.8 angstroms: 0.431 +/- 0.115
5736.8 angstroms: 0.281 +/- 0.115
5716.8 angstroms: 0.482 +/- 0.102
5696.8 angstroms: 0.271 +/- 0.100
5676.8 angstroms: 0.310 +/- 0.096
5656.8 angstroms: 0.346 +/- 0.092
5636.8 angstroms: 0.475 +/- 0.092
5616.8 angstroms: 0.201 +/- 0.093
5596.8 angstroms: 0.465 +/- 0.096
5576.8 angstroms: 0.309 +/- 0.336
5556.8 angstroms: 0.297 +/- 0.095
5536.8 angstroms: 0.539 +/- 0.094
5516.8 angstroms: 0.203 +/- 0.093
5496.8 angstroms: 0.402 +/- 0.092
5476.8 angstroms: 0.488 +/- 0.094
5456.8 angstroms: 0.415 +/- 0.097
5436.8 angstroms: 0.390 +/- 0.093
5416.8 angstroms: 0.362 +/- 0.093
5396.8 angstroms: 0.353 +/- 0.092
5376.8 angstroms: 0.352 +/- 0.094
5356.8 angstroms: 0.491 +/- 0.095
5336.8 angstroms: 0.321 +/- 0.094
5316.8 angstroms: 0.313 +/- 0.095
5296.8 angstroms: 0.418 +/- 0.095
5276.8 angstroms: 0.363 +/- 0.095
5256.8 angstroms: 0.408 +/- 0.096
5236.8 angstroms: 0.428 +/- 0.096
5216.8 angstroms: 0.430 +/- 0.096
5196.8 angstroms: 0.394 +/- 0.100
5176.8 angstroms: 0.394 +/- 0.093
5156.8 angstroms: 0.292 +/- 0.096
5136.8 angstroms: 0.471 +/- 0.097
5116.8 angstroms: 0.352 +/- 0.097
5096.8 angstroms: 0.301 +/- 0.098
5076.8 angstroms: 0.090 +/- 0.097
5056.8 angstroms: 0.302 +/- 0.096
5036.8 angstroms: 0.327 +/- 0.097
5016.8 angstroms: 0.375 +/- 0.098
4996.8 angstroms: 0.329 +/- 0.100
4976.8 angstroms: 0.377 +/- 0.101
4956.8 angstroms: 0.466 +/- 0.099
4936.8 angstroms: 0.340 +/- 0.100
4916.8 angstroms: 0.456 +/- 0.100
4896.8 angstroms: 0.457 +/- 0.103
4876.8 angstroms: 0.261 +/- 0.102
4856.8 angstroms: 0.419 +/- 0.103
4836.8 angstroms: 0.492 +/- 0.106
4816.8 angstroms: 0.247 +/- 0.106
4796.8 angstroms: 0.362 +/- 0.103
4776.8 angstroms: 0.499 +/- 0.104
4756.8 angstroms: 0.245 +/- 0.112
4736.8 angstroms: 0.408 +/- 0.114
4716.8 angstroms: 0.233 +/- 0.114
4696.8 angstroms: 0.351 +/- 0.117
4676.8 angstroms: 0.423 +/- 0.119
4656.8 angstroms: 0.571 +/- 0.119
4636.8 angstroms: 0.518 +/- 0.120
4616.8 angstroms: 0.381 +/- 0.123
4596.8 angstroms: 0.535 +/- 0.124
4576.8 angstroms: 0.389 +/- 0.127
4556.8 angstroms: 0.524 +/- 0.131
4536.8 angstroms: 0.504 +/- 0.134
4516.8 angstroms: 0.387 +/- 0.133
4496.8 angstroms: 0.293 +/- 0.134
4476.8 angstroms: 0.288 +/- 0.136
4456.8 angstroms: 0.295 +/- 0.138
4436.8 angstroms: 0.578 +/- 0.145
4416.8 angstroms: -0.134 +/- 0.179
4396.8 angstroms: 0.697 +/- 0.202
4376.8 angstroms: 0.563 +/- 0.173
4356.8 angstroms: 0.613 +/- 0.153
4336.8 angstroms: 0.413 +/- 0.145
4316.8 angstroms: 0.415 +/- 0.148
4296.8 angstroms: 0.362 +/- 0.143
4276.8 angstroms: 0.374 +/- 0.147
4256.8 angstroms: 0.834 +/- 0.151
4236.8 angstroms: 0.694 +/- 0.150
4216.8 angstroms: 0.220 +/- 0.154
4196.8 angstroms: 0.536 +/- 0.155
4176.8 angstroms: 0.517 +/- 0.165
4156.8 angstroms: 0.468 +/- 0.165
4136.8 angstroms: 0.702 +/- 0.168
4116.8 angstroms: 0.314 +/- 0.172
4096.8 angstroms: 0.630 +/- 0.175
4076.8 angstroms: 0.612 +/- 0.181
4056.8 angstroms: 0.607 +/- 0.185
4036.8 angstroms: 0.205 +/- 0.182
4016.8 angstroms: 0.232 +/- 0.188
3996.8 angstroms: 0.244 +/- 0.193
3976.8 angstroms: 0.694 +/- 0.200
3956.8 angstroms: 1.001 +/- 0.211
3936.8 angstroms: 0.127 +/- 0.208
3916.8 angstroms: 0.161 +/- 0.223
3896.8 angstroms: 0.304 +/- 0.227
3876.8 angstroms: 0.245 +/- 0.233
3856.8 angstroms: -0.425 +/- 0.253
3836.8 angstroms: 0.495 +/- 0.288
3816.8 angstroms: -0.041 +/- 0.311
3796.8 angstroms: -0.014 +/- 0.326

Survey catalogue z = 0.97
